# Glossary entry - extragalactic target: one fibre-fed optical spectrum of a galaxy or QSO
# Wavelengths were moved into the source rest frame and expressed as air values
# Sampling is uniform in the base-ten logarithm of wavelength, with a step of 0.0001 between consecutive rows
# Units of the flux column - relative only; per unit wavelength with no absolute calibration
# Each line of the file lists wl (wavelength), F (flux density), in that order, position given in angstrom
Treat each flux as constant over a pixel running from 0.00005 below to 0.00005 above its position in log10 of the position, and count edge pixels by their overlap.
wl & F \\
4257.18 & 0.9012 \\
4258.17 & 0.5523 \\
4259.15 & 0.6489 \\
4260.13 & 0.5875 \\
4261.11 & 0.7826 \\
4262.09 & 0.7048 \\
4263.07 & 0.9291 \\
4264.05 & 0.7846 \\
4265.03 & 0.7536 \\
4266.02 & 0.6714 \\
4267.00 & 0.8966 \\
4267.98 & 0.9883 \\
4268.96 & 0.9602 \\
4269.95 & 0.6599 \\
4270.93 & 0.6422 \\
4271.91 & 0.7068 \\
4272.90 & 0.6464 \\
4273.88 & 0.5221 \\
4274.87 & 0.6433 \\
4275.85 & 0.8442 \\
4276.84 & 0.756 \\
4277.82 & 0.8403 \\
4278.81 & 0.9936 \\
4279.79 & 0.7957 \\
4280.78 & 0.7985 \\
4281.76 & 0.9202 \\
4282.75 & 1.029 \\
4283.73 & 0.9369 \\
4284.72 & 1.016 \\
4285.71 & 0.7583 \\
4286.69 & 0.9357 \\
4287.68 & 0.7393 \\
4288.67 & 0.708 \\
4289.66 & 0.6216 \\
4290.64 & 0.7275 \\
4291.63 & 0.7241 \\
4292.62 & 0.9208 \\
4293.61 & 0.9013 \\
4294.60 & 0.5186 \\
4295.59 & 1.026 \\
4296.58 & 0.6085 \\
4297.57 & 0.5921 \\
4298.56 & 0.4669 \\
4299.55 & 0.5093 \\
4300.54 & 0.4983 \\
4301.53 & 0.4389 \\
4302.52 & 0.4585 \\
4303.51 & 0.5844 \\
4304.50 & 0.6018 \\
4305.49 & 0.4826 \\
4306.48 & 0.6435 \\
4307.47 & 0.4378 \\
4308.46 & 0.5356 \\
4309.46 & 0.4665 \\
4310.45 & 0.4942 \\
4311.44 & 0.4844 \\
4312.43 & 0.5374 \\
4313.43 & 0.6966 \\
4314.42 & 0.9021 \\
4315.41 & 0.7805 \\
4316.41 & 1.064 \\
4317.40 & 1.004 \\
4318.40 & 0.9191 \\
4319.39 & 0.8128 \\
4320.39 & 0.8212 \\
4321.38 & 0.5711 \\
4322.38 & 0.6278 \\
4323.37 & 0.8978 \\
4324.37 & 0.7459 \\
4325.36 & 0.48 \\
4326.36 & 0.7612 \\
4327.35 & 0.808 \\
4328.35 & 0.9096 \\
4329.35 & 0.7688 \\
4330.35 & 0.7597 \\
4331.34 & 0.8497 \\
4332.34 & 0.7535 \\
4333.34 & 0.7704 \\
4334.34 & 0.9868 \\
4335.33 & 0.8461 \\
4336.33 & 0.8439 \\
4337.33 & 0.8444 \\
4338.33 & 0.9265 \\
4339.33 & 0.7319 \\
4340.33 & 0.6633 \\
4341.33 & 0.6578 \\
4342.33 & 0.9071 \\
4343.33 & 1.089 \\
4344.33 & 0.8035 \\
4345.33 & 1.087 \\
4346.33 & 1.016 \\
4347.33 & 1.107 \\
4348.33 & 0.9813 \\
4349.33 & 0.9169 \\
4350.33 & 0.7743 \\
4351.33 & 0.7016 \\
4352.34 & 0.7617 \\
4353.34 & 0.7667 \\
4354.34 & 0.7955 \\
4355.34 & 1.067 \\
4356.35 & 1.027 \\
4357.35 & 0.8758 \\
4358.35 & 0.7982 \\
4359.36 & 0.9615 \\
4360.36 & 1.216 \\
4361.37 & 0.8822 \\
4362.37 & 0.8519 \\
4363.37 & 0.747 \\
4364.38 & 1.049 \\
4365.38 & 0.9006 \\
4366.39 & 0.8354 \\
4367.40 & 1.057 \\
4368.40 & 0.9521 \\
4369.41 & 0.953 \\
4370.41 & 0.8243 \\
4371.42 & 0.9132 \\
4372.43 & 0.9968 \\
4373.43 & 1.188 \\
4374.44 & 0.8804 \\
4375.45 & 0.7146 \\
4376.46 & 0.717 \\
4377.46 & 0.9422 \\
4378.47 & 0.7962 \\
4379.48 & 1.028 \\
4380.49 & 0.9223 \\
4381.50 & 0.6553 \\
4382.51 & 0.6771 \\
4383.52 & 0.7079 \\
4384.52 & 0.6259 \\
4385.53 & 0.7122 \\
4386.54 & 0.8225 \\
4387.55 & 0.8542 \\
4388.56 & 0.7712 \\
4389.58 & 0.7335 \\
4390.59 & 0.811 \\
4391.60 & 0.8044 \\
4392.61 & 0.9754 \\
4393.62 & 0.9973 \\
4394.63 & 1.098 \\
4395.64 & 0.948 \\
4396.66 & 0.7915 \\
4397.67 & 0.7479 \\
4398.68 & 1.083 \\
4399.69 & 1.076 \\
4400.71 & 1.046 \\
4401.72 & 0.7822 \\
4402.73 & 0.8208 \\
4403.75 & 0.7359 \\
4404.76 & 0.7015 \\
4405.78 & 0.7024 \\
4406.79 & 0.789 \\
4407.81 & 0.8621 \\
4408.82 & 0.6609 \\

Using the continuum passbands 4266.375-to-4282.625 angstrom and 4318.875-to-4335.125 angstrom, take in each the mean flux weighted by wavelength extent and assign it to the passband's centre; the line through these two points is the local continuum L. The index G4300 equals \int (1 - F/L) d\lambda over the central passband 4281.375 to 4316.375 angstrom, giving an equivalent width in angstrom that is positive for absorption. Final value 4.6 angstrom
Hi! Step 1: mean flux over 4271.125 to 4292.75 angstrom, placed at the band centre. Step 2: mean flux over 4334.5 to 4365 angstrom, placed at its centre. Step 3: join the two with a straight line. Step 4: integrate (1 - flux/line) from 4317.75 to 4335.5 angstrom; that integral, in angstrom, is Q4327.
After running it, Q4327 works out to 1.6 angstrom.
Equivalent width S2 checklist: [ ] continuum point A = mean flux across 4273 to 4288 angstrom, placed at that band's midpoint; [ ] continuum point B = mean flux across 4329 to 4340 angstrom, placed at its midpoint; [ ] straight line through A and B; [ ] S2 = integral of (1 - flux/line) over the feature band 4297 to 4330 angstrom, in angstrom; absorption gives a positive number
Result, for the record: 6.6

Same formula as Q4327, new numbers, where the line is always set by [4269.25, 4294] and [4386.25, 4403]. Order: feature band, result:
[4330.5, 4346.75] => -0.28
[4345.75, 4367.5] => -1.30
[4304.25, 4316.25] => 3.18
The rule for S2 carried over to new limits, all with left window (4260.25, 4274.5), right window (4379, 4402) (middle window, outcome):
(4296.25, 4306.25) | 3.28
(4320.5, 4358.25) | -0.91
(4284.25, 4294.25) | -0.36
